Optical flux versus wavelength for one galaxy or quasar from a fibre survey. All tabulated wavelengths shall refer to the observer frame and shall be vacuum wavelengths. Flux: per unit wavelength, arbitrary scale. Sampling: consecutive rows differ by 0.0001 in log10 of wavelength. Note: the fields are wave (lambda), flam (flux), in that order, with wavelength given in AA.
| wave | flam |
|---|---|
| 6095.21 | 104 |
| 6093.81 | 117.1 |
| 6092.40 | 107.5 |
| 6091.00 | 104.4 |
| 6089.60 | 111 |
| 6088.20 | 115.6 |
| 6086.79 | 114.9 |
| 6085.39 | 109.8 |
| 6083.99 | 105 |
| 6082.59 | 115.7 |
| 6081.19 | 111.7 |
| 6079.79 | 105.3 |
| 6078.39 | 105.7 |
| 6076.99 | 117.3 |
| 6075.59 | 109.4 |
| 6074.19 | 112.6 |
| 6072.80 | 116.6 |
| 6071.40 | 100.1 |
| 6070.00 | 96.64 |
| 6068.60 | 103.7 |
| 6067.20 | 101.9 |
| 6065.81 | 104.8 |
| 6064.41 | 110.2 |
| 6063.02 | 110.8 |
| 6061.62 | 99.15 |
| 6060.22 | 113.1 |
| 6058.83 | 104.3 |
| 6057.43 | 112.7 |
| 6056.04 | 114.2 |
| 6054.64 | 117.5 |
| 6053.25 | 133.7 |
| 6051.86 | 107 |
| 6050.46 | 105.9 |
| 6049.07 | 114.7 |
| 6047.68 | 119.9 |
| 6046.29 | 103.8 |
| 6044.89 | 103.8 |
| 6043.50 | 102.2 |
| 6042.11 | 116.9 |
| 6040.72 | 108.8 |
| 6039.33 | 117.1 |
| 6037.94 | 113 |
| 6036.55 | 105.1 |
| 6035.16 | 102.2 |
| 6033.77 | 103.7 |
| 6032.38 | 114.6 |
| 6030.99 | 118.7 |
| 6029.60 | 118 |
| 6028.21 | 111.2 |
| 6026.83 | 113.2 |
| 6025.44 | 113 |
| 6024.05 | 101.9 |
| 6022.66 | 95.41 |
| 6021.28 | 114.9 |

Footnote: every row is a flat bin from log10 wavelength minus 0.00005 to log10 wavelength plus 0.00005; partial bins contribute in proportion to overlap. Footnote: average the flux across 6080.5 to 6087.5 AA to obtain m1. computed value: 111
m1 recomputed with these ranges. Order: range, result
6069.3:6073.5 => 105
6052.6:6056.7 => 122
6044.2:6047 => 104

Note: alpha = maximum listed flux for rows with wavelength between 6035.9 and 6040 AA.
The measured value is 117.1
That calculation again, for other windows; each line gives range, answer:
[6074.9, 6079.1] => 117.3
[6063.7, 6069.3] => 110.2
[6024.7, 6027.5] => 113.2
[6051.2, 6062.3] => 133.7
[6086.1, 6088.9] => 115.6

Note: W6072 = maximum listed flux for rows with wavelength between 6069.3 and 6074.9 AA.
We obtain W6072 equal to 116.6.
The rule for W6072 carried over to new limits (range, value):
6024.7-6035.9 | 118.7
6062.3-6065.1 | 110.8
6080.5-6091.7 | 115.7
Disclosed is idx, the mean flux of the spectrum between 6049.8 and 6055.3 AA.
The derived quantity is 116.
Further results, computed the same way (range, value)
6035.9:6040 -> 112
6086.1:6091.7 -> 111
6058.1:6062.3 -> 105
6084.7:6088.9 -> 113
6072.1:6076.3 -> 113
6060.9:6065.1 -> 107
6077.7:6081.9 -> 108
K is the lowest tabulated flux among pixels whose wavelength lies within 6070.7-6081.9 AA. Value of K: 100.1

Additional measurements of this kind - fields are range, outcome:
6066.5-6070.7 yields 96.64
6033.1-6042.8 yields 102.2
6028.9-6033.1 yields 114.6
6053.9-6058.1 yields 112.7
